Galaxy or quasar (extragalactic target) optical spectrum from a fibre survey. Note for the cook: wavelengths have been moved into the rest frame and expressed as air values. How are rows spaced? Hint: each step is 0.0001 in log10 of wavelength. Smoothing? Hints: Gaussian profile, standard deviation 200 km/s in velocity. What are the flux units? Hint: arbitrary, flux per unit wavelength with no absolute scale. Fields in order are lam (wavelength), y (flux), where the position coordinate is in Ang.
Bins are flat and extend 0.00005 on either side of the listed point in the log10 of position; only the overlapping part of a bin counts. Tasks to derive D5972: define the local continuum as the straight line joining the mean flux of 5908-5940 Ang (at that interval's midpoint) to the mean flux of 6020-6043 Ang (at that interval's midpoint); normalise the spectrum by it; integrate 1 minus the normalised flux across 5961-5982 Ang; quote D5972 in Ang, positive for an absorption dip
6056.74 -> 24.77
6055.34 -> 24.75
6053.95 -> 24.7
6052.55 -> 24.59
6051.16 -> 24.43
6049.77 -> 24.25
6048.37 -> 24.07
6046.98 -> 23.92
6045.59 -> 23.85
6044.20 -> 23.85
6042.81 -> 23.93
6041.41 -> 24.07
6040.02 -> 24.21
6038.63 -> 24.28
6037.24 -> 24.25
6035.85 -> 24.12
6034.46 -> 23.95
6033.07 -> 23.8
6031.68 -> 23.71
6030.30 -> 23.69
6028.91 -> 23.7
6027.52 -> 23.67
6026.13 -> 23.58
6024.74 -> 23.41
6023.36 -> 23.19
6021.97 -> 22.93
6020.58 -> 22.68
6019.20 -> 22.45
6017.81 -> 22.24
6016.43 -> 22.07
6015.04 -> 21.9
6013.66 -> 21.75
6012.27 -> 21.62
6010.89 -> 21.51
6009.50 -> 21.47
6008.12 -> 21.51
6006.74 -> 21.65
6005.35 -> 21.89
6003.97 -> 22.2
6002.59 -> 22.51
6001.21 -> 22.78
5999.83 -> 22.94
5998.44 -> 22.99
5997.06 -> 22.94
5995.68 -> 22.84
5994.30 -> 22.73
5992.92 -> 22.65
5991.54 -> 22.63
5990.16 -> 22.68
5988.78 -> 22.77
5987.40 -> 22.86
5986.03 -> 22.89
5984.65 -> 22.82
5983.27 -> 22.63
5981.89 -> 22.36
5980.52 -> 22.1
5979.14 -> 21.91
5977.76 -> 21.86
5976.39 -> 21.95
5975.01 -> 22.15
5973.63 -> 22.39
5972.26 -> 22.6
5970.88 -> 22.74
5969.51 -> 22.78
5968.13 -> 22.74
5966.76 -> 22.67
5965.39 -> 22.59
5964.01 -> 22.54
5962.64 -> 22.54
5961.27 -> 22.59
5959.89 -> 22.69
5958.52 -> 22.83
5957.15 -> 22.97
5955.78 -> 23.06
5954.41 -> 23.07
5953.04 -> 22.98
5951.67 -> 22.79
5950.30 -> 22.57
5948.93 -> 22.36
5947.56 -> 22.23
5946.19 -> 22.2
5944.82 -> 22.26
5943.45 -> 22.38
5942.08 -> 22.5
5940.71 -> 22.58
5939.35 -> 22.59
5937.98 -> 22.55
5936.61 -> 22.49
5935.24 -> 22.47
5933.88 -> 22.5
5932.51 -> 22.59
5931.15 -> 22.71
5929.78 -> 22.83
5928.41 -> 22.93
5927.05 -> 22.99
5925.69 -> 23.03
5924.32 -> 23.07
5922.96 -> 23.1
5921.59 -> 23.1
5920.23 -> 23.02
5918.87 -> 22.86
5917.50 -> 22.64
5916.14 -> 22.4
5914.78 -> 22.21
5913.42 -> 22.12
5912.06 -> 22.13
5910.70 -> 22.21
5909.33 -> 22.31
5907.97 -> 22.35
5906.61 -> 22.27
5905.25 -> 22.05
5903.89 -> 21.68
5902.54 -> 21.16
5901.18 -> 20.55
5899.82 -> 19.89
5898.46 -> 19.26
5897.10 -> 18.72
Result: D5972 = 0.6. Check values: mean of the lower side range 22.6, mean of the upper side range 23.7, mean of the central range 22.4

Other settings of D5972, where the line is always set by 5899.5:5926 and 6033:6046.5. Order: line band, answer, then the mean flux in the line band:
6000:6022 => 1.5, 22.1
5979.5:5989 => 0.3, 22.6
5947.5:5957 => 0.0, 22.8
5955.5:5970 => 0.1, 22.7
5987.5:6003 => 0.4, 22.8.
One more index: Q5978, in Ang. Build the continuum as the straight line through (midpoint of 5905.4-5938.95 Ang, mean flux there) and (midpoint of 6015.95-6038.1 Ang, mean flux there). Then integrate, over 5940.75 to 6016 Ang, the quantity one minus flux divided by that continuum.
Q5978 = 1.8 Ang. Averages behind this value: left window 22.6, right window 23.4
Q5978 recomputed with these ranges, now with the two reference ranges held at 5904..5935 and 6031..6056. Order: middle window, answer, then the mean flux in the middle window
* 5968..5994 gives 1.0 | 22.5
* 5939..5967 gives 0.5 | 22.6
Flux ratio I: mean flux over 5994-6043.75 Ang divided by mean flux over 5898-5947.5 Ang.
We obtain 1.03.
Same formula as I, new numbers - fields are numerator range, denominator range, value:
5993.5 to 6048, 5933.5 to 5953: 1.02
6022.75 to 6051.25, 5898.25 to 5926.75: 1.08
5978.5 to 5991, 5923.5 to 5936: 0.99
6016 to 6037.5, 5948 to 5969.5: 1.03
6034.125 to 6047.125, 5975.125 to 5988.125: 1.07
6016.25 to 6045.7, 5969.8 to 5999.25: 1.04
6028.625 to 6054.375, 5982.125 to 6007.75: 1.06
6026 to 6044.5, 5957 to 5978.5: 1.06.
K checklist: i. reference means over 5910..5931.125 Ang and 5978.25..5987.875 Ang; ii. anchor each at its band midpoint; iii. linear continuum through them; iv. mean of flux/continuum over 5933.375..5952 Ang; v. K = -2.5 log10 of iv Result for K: 0.01 mag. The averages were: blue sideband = 22.7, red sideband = 22.5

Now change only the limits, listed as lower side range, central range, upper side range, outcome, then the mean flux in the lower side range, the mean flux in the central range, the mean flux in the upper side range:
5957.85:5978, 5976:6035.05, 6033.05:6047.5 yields 0.032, 22.5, 22.6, 24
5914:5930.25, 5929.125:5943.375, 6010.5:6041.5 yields 0.015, 22.8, 22.6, 23.2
